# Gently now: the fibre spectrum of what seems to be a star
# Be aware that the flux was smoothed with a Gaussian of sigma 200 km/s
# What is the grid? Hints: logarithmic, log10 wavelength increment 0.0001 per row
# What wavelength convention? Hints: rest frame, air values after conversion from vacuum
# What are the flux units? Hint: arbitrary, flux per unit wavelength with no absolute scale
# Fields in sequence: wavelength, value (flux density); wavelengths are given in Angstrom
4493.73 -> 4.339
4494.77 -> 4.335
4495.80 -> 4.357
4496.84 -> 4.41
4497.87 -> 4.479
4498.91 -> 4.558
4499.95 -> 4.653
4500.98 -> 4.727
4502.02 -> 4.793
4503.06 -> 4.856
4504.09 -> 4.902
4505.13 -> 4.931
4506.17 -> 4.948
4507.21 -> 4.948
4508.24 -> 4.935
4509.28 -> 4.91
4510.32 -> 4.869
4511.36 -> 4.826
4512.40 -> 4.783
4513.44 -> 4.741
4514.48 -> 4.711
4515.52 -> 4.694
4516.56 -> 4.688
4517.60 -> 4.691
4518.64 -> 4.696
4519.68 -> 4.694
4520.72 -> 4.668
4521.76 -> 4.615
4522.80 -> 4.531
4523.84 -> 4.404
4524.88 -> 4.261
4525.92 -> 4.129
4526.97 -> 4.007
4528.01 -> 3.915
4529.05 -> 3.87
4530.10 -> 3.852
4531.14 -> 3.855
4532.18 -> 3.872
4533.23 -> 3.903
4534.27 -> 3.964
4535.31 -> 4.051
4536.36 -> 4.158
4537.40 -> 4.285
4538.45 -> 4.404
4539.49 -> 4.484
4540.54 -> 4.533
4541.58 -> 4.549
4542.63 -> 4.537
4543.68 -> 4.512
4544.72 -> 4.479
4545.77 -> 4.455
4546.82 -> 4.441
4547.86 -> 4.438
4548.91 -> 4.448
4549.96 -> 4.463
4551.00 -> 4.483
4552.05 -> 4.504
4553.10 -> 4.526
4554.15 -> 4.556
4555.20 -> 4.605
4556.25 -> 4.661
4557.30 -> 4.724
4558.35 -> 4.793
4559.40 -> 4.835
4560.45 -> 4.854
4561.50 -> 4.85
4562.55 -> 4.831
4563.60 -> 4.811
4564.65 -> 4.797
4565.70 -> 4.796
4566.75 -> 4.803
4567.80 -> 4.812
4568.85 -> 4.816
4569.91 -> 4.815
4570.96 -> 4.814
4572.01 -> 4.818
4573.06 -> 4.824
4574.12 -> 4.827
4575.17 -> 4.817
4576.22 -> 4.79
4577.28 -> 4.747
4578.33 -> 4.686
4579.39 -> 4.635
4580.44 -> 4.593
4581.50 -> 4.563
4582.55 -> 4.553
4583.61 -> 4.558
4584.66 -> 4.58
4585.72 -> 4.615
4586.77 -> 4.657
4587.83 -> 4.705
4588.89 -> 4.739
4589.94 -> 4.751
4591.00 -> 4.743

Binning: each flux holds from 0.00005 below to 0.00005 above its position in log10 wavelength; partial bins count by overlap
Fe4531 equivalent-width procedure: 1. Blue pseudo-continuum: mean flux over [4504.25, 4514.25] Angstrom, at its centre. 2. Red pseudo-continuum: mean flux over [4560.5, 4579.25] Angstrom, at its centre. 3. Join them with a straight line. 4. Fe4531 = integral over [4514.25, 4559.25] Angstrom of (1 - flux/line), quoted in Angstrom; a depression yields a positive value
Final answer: 4.1 Angstrom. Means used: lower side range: 4.87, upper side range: 4.8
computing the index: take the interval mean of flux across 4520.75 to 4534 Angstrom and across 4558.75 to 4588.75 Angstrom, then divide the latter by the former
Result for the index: 1.15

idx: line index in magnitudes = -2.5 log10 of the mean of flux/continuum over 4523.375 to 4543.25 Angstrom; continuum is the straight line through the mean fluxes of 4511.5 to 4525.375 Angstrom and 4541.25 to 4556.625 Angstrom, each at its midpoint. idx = 0.10 mag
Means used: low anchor 4.64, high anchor 4.51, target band 4.16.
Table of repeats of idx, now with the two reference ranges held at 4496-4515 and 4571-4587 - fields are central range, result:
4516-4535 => 0.118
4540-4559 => 0.043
